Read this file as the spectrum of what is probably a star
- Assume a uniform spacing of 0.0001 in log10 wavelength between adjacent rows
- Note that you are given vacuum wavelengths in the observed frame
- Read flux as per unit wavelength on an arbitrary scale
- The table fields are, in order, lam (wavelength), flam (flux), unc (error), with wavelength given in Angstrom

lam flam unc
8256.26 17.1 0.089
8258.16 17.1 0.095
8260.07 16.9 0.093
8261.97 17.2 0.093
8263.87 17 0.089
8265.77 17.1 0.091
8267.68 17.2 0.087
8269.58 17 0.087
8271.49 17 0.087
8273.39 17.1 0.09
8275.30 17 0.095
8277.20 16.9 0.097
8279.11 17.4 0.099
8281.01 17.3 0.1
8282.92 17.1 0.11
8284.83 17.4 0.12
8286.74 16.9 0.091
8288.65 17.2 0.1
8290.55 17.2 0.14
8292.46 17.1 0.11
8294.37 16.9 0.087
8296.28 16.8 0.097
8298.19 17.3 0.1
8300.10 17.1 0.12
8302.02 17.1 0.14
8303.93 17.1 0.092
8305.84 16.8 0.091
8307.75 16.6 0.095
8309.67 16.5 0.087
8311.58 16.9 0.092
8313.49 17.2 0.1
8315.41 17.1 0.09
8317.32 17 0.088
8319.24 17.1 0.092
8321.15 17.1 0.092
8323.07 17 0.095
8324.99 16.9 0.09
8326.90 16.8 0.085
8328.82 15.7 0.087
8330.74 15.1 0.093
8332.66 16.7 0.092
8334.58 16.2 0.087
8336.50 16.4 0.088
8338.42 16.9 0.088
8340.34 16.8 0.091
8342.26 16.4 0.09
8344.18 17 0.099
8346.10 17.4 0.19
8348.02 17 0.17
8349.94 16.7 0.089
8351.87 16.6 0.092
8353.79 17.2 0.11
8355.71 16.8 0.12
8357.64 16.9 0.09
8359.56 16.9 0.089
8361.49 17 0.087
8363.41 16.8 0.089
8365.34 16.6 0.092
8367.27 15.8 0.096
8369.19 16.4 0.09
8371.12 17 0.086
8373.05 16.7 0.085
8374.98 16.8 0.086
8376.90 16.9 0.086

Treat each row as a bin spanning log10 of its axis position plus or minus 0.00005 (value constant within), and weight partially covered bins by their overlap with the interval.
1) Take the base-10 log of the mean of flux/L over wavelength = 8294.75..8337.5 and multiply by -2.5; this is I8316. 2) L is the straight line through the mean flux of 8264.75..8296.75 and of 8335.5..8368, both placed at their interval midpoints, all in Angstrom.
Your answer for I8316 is 0.01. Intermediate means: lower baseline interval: 17.1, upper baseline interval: 16.8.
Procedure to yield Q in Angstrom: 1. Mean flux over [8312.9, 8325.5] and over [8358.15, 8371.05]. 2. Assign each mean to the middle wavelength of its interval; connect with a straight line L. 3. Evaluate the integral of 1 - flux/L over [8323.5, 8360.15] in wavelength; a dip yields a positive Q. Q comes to 0.4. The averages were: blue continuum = 17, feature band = 16.7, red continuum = 16.6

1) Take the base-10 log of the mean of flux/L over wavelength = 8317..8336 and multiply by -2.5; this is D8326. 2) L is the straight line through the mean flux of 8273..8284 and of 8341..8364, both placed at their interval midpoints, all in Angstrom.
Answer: 0.029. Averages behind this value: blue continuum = 17.1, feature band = 16.5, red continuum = 16.9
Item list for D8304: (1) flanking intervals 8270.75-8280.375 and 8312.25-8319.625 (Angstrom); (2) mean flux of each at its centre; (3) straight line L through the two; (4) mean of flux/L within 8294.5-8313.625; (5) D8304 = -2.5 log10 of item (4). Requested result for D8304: 0.01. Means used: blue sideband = 17.1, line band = 16.9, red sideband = 17.1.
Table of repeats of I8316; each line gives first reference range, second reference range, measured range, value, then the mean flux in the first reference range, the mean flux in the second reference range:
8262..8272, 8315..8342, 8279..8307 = -0.014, 17.1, 16.6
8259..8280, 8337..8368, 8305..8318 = 0.004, 17.1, 16.8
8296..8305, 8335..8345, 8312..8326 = -0.010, 17.1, 16.7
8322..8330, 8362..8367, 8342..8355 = -0.023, 16.6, 16.6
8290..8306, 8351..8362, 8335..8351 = 0.008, 17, 16.9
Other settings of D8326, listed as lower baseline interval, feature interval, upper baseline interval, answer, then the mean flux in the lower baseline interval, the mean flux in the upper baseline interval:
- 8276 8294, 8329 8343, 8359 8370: 0.03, 17.2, 16.6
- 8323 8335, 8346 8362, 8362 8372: -0.03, 16.3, 16.5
